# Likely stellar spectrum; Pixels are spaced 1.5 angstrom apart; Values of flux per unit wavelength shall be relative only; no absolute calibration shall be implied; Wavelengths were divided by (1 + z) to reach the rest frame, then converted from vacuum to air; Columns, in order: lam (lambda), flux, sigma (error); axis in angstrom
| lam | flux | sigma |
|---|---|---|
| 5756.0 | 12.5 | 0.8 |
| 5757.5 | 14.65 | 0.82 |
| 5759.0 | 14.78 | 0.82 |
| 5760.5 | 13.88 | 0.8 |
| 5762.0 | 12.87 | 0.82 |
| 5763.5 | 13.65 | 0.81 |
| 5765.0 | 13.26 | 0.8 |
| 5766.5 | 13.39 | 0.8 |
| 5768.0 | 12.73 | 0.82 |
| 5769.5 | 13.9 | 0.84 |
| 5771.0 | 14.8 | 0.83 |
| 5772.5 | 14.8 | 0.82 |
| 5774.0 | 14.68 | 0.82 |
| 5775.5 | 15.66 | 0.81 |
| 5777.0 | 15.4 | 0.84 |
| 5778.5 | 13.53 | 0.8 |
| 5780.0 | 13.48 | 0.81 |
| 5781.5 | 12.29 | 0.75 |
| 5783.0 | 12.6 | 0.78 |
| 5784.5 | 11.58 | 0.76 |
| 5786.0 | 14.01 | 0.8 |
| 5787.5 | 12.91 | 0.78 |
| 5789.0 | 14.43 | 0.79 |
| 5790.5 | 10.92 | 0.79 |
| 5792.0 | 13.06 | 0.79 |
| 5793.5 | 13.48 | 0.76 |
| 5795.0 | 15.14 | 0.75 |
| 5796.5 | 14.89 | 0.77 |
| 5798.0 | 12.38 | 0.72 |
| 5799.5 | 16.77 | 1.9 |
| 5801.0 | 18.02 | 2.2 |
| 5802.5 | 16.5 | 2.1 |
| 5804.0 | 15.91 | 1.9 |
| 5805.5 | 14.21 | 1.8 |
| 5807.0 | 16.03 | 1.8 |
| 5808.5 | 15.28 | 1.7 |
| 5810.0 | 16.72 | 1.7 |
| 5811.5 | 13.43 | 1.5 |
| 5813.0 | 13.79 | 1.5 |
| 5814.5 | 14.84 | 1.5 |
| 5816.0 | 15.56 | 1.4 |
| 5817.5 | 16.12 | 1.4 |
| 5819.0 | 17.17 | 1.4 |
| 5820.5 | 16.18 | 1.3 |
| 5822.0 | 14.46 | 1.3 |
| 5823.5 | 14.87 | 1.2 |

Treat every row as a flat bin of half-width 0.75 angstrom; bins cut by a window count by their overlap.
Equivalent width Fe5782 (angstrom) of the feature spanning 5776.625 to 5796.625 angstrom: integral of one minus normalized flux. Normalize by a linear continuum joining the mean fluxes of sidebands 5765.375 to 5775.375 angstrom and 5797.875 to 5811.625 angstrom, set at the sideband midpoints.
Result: 2.1 angstrom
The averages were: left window 14.1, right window 15.8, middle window 13.3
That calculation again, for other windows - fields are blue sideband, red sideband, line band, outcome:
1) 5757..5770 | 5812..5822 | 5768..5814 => 0.8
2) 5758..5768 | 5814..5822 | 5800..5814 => -0.1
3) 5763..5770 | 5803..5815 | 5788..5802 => 0.2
